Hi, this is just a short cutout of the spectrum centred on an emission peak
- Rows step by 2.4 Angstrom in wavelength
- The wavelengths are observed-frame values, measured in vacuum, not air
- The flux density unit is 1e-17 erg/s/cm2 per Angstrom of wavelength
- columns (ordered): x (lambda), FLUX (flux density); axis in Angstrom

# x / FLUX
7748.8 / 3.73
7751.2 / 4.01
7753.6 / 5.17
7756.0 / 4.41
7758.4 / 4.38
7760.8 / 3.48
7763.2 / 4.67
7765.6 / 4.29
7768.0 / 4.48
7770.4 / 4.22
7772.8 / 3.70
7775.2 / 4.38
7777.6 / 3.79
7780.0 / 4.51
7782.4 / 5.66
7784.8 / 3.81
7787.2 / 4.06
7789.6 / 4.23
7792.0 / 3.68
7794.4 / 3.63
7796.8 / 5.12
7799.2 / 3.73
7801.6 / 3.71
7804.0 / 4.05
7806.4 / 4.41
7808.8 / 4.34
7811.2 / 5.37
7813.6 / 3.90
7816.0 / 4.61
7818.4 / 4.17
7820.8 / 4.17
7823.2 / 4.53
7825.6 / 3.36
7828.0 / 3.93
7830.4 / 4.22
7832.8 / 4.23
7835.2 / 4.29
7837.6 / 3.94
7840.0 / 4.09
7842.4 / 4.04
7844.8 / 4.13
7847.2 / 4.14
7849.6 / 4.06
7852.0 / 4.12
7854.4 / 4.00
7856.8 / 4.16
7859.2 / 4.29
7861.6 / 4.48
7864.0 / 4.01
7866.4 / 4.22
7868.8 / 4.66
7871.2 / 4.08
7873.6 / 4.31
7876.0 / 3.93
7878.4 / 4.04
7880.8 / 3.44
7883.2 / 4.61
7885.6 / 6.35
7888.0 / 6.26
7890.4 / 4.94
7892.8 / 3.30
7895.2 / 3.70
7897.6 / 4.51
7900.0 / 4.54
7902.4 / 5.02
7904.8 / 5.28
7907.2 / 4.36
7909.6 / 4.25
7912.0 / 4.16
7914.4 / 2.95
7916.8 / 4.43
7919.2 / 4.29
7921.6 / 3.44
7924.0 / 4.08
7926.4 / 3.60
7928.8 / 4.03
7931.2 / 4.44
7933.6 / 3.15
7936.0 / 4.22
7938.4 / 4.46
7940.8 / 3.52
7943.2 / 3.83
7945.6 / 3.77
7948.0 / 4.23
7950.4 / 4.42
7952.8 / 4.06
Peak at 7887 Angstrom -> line [S II]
